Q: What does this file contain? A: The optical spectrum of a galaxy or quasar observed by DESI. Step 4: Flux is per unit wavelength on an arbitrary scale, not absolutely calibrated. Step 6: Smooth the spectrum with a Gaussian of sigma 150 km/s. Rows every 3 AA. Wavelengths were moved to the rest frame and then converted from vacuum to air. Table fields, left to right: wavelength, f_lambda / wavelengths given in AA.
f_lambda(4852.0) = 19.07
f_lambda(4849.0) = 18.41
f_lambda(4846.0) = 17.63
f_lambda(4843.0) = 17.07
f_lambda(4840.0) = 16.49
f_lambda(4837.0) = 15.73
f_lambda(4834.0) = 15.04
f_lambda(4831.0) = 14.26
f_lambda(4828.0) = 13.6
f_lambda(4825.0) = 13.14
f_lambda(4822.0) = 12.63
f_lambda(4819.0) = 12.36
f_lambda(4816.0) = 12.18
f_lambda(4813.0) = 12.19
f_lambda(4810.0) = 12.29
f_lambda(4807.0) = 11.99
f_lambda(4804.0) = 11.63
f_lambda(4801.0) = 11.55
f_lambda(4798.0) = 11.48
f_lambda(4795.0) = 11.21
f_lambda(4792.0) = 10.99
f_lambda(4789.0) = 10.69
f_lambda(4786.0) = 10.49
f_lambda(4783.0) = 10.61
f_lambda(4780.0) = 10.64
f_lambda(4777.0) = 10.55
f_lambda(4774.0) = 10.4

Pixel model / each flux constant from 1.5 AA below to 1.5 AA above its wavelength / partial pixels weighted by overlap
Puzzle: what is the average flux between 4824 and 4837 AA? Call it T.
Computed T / 14.2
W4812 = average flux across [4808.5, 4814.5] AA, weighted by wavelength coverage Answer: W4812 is 12.2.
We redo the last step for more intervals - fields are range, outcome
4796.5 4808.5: 11.7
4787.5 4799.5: 11.1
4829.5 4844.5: 15.7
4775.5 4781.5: 10.6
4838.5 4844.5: 16.8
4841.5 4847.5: 17.3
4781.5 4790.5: 10.6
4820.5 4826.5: 12.9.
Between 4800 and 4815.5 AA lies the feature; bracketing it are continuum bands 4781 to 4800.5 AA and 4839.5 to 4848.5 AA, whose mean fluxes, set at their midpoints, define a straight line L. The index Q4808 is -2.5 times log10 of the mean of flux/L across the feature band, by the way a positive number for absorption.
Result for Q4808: 0.09 mag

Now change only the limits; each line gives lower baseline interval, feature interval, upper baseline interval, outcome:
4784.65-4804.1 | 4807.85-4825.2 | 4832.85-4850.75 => 0.11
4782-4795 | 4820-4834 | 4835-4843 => 0.11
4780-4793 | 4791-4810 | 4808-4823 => -0.01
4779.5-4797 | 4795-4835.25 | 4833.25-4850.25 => 0.10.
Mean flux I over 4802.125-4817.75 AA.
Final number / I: 12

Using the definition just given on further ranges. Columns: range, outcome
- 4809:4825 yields 12.4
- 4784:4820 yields 11.6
